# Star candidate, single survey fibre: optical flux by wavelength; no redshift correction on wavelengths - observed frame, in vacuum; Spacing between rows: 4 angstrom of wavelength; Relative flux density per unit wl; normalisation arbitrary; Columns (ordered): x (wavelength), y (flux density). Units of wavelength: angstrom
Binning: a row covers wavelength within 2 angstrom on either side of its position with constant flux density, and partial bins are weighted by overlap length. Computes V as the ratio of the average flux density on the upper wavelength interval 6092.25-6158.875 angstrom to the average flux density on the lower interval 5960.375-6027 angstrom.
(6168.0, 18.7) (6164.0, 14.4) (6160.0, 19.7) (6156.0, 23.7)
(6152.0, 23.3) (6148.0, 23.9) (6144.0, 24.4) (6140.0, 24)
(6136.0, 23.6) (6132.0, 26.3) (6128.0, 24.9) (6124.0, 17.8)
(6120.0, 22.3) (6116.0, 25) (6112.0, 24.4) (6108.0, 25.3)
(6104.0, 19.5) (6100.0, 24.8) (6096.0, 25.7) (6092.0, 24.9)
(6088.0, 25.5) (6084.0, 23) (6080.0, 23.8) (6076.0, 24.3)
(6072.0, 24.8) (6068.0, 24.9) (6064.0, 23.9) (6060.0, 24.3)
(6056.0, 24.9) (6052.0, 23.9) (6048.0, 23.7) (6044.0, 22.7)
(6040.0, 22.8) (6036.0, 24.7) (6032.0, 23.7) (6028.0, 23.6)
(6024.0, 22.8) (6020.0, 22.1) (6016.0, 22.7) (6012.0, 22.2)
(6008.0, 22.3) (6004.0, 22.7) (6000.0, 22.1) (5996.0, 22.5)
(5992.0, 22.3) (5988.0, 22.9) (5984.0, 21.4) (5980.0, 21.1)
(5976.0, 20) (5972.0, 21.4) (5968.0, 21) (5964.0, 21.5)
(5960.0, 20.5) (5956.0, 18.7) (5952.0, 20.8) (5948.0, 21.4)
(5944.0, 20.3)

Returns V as 1.1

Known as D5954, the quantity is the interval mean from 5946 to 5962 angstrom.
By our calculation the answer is 20.4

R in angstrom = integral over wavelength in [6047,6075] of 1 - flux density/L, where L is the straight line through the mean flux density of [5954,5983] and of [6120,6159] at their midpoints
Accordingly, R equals -2.8 angstrom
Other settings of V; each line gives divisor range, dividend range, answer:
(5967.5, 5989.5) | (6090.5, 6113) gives 1.13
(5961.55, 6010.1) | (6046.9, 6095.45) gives 1.12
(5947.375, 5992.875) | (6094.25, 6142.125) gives 1.12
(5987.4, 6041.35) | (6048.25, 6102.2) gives 1.07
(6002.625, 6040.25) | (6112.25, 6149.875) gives 1.03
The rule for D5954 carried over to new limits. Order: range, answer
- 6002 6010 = 22.5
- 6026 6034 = 23.6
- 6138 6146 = 24.2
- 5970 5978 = 20.7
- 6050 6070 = 24.4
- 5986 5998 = 22.6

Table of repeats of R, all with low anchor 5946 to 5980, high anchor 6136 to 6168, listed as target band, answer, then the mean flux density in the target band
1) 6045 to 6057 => -1.57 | 24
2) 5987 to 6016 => -2.10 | 22.4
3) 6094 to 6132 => -3.30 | 23.5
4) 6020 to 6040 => -2.24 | 23.5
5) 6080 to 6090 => -1.28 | 24.2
